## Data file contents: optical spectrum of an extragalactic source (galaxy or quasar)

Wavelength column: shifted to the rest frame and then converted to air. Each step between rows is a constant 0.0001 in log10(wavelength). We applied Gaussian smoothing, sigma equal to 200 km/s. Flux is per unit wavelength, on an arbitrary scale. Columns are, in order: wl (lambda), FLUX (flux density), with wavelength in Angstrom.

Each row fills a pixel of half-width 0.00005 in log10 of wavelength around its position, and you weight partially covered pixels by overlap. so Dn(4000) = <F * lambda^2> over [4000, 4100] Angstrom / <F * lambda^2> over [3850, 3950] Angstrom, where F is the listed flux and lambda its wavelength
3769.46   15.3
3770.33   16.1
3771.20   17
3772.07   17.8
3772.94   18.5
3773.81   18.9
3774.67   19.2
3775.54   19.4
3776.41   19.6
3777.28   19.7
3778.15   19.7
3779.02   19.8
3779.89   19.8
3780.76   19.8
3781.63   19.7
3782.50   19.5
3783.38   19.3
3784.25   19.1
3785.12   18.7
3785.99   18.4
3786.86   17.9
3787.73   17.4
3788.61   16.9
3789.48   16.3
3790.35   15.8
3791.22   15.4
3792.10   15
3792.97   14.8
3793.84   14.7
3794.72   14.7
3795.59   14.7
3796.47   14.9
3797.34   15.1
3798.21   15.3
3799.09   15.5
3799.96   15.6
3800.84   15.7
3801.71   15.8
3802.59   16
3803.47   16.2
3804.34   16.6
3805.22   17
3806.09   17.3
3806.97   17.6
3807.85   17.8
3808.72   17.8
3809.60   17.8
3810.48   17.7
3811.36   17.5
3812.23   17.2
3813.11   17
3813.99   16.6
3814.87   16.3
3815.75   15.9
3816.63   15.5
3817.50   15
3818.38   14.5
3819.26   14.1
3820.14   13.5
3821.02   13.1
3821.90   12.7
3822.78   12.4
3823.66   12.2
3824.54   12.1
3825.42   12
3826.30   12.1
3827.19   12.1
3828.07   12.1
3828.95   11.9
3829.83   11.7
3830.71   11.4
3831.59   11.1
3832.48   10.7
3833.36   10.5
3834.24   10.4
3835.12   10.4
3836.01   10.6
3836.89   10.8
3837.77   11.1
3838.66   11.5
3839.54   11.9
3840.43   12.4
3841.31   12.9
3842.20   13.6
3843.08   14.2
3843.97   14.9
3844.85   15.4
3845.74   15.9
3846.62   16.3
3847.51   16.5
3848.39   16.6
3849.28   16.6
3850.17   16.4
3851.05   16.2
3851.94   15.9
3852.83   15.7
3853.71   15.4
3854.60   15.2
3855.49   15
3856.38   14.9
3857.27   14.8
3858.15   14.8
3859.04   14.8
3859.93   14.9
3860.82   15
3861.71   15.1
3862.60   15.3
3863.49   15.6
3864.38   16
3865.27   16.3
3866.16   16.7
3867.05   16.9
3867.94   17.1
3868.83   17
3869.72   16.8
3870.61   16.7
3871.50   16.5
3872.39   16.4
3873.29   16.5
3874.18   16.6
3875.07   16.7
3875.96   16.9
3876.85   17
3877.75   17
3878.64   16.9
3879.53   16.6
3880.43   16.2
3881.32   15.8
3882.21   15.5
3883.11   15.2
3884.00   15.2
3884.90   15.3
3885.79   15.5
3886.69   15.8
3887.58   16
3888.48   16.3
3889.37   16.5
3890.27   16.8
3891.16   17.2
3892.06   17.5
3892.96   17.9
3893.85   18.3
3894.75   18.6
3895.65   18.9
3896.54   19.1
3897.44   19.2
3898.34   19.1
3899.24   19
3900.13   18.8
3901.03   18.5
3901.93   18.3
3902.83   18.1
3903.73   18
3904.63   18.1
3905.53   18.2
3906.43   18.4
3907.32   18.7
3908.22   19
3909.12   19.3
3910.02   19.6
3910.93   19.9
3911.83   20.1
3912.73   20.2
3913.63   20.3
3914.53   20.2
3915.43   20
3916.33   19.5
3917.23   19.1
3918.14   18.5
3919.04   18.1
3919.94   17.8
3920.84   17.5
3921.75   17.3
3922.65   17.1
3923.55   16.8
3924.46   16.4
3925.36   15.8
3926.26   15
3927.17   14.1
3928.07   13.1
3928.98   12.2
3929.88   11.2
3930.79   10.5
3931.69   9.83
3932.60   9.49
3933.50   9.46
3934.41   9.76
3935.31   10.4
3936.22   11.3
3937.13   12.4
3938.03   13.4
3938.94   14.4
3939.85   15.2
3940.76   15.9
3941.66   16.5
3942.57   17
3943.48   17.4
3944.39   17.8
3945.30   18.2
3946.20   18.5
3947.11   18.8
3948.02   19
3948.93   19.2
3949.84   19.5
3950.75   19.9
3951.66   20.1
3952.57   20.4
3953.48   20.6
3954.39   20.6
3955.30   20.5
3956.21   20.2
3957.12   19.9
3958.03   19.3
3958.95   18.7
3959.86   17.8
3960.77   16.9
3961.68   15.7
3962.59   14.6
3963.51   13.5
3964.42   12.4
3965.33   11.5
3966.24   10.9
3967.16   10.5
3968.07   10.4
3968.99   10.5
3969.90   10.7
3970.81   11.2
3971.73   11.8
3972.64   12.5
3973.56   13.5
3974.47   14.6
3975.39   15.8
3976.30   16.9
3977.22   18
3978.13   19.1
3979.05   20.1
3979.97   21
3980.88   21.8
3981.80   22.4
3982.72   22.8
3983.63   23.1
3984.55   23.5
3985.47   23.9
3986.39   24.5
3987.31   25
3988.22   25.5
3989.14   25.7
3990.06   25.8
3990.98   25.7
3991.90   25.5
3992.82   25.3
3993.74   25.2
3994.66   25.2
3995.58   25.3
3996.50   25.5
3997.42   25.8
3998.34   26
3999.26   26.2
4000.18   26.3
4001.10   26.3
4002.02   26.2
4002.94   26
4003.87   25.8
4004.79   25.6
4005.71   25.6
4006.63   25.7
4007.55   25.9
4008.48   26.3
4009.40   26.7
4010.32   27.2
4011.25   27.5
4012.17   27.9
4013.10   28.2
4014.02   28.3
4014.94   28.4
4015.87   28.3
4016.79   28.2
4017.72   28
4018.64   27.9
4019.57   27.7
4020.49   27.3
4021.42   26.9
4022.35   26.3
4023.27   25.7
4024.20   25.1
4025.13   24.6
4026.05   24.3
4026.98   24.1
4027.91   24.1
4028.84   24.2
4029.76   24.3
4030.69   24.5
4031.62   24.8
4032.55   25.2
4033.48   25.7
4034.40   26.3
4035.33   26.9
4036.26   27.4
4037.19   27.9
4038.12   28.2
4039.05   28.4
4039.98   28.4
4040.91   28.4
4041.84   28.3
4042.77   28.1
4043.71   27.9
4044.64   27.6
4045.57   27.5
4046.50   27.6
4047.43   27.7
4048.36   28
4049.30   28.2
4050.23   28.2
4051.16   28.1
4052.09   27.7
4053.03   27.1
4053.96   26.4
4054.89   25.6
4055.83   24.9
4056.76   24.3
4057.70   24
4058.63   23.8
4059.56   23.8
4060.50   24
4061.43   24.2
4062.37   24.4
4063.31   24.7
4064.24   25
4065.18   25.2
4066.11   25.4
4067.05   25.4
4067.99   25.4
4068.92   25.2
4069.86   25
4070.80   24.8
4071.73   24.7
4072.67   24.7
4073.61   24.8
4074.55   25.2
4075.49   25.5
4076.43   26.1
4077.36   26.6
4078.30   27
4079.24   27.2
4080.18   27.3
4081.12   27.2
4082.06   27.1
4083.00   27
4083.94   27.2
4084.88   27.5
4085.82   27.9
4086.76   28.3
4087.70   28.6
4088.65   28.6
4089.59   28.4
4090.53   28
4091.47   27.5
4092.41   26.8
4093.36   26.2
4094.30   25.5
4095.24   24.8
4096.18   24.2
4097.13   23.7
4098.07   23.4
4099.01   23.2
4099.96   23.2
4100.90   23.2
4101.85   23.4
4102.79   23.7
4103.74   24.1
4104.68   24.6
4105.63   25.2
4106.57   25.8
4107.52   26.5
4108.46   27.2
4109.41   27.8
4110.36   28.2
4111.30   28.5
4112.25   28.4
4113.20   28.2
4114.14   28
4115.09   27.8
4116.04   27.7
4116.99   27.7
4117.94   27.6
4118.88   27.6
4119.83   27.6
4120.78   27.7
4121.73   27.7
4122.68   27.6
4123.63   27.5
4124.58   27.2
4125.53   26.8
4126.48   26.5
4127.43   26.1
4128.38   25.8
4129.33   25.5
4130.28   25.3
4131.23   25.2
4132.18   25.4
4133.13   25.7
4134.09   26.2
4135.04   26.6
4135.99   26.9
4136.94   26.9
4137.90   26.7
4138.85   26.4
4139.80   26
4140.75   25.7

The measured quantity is 1.72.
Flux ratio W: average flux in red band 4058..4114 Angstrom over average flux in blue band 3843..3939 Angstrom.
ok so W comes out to 1.58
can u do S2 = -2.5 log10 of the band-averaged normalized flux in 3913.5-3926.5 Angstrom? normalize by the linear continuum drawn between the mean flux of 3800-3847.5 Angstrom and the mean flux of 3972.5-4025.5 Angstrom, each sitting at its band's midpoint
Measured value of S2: 0.11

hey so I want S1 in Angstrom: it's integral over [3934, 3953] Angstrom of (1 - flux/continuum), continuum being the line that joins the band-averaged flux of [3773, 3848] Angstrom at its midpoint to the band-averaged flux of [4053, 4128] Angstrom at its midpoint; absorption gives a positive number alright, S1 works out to 3.8 Angstrom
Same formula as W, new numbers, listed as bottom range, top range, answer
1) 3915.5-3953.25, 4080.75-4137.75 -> 1.68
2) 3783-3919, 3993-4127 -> 1.65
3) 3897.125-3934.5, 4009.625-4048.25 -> 1.59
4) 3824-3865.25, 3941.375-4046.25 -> 1.64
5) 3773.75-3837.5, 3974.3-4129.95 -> 1.66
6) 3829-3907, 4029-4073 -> 1.67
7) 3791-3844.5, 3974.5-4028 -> 1.76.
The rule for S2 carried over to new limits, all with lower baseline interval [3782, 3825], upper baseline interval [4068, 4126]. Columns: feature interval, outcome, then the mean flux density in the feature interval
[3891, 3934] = 0.15 mag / 17.2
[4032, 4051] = -0.13 mag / 27.6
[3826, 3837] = 0.45 mag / 11.2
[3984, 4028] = -0.13 mag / 26.1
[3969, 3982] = 0.35 mag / 16.1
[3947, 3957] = 0.07 mag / 19.9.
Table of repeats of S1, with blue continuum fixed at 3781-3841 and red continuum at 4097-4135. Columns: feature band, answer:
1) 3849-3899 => 2.3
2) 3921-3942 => 6.4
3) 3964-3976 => 5.0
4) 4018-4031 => -1.6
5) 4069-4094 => -1.8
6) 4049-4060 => -0.9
